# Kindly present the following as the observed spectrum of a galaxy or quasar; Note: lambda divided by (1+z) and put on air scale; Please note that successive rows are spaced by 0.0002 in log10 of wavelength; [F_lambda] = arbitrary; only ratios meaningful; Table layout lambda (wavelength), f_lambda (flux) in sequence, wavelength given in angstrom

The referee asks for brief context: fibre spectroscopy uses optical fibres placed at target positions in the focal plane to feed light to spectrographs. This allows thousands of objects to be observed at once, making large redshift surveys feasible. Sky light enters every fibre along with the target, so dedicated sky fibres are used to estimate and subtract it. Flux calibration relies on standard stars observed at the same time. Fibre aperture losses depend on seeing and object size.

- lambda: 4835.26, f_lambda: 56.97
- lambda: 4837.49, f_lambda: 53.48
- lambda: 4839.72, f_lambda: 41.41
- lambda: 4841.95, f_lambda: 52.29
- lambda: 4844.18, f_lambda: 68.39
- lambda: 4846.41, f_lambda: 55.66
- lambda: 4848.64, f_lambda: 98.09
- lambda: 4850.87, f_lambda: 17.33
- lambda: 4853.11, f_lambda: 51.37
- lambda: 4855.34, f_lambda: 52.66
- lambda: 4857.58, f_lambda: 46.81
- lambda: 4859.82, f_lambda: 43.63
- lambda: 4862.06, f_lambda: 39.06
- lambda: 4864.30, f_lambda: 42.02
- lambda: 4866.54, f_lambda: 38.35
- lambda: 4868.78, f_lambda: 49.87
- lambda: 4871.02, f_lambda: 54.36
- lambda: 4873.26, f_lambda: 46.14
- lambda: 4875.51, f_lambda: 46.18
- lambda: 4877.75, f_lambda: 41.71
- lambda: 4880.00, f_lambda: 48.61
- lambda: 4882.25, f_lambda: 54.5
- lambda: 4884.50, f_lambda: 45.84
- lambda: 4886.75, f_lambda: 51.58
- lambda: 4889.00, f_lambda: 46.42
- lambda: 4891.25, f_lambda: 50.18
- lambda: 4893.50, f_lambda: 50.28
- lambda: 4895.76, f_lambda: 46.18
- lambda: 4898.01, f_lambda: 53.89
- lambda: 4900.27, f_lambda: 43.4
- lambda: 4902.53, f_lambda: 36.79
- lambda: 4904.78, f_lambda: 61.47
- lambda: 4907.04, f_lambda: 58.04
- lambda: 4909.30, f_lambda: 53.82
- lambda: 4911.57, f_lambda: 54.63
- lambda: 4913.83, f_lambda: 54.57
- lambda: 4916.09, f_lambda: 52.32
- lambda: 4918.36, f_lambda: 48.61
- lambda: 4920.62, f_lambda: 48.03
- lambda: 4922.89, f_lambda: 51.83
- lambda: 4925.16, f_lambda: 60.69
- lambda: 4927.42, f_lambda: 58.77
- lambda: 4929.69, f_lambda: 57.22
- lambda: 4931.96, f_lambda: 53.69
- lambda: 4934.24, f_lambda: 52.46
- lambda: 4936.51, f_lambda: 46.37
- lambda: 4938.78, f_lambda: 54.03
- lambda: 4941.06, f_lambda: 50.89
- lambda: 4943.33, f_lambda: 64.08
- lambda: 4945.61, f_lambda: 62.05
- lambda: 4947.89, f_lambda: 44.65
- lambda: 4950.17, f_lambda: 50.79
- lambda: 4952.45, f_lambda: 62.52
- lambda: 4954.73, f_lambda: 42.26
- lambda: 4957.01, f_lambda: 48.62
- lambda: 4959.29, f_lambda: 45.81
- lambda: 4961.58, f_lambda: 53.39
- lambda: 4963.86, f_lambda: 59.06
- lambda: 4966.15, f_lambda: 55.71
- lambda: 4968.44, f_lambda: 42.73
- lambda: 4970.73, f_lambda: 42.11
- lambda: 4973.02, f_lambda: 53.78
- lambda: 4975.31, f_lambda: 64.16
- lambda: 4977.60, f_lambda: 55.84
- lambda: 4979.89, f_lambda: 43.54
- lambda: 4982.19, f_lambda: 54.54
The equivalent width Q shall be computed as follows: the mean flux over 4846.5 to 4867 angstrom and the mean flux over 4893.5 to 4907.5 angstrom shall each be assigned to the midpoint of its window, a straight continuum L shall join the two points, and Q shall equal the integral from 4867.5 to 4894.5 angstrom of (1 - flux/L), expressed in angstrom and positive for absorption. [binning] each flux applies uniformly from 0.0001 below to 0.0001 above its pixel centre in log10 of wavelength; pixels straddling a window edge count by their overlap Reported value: 0.18 angstrom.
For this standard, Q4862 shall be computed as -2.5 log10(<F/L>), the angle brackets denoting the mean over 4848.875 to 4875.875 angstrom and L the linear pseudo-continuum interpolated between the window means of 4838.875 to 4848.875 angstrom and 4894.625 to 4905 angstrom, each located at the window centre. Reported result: 0.22 mag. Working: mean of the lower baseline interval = 60.7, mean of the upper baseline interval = 47.2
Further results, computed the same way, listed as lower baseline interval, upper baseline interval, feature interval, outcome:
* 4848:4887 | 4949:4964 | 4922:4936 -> -0.109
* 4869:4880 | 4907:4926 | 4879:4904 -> 0.035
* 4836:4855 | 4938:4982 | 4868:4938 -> 0.054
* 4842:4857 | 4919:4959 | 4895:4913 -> 0.069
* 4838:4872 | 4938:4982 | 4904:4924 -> -0.044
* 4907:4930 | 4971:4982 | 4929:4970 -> 0.027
